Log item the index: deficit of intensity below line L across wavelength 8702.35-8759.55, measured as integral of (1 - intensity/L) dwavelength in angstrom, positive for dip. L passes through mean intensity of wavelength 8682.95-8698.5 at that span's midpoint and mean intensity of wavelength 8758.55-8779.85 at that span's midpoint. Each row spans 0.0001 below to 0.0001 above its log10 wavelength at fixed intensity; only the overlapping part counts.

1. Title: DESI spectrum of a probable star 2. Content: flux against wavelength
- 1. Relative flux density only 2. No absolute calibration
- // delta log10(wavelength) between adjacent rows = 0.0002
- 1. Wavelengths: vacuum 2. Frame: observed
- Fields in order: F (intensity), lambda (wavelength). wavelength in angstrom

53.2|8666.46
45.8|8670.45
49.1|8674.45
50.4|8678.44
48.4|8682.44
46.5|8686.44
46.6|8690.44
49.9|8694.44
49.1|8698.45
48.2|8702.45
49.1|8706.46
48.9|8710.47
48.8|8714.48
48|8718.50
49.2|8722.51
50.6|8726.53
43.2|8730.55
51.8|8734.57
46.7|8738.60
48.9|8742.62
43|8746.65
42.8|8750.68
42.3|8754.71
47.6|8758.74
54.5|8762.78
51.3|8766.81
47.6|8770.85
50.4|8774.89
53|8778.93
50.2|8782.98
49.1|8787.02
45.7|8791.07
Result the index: 2.52 angstrom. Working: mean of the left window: 47.9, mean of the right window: 50.9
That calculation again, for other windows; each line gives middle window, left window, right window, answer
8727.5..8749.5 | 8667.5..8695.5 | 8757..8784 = 1.35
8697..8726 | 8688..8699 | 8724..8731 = -0.44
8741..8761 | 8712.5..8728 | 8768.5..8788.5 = 1.88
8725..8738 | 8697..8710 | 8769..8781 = 0.31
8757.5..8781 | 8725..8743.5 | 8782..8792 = -1.21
